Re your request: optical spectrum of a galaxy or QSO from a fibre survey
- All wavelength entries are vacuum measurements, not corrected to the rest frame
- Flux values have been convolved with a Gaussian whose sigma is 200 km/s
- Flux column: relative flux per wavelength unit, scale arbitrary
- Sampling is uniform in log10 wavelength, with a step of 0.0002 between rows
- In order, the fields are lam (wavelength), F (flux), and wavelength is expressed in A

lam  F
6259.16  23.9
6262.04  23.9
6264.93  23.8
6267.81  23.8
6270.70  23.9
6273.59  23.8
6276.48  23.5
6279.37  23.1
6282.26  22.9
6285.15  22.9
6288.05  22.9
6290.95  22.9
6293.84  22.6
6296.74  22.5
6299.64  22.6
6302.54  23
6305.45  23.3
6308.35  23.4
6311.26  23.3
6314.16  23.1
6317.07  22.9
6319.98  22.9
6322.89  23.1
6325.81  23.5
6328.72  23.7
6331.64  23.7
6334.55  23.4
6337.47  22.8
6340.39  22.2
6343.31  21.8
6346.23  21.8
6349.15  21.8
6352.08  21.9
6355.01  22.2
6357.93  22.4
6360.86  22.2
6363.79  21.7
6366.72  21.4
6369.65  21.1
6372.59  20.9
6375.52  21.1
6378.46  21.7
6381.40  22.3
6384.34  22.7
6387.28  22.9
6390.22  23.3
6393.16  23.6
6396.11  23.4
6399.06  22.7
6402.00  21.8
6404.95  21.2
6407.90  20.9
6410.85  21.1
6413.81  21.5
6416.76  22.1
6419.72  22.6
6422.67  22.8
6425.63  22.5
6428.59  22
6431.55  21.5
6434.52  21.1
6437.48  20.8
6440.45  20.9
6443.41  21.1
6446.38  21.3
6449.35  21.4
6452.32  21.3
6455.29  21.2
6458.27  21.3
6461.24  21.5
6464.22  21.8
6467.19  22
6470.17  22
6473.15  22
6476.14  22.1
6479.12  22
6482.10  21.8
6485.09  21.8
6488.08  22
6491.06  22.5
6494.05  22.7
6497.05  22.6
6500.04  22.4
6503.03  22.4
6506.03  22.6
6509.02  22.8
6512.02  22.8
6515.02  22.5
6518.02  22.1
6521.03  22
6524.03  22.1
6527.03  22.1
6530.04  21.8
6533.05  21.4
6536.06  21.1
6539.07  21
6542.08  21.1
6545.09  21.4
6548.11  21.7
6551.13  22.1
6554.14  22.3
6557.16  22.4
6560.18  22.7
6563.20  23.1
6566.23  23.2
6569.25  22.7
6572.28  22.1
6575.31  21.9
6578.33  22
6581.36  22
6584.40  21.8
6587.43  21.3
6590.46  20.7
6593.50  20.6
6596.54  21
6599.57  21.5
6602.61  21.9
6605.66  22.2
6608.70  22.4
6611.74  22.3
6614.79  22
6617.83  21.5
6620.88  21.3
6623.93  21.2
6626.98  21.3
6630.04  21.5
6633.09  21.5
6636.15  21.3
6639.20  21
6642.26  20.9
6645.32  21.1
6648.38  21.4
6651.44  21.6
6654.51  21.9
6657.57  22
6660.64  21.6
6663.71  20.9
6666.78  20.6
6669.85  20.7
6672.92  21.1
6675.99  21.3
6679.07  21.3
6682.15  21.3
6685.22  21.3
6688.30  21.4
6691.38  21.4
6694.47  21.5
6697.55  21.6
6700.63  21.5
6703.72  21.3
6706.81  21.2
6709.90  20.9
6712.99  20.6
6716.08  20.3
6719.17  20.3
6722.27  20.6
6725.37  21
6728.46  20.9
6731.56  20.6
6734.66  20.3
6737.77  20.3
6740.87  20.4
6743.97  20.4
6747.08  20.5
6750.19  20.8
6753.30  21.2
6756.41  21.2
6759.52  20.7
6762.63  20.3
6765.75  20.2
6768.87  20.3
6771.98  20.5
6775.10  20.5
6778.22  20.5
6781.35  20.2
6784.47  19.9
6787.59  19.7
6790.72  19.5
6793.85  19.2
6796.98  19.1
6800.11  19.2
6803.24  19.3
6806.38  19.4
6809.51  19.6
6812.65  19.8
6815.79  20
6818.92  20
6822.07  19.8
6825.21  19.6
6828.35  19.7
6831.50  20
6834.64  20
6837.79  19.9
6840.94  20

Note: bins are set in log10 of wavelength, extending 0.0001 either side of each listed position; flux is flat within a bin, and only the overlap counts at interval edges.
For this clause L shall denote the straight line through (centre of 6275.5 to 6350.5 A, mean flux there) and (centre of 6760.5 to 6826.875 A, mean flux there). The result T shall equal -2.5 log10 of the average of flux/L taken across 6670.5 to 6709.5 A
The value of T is -0.04 mag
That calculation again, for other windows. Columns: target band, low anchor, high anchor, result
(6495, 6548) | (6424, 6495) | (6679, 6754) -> -0.025 mag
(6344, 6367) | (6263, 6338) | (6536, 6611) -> 0.048 mag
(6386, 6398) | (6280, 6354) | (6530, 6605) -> -0.036 mag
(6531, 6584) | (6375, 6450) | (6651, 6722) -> -0.023 mag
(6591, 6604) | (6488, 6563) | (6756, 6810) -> 0.016 mag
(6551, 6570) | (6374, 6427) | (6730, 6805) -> -0.066 mag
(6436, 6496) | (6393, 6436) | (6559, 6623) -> 0.014 mag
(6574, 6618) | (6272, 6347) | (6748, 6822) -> -0.024 mag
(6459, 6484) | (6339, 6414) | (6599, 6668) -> -0.003 mag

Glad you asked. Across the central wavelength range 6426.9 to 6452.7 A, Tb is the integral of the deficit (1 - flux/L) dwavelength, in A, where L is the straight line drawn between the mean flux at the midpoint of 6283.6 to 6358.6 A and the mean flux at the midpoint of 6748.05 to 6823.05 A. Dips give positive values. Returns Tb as 1.0 A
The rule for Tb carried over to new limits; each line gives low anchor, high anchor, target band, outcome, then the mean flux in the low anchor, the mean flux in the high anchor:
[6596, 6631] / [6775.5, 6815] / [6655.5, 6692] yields -0.4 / 21.7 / 19.6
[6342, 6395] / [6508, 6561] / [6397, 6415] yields 0.4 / 22.1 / 21.9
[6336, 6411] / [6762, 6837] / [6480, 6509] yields -1.2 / 22.1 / 19.8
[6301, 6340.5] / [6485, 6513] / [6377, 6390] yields 0.3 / 23.2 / 22.5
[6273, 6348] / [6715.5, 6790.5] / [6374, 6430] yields 0.6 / 23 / 20.5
